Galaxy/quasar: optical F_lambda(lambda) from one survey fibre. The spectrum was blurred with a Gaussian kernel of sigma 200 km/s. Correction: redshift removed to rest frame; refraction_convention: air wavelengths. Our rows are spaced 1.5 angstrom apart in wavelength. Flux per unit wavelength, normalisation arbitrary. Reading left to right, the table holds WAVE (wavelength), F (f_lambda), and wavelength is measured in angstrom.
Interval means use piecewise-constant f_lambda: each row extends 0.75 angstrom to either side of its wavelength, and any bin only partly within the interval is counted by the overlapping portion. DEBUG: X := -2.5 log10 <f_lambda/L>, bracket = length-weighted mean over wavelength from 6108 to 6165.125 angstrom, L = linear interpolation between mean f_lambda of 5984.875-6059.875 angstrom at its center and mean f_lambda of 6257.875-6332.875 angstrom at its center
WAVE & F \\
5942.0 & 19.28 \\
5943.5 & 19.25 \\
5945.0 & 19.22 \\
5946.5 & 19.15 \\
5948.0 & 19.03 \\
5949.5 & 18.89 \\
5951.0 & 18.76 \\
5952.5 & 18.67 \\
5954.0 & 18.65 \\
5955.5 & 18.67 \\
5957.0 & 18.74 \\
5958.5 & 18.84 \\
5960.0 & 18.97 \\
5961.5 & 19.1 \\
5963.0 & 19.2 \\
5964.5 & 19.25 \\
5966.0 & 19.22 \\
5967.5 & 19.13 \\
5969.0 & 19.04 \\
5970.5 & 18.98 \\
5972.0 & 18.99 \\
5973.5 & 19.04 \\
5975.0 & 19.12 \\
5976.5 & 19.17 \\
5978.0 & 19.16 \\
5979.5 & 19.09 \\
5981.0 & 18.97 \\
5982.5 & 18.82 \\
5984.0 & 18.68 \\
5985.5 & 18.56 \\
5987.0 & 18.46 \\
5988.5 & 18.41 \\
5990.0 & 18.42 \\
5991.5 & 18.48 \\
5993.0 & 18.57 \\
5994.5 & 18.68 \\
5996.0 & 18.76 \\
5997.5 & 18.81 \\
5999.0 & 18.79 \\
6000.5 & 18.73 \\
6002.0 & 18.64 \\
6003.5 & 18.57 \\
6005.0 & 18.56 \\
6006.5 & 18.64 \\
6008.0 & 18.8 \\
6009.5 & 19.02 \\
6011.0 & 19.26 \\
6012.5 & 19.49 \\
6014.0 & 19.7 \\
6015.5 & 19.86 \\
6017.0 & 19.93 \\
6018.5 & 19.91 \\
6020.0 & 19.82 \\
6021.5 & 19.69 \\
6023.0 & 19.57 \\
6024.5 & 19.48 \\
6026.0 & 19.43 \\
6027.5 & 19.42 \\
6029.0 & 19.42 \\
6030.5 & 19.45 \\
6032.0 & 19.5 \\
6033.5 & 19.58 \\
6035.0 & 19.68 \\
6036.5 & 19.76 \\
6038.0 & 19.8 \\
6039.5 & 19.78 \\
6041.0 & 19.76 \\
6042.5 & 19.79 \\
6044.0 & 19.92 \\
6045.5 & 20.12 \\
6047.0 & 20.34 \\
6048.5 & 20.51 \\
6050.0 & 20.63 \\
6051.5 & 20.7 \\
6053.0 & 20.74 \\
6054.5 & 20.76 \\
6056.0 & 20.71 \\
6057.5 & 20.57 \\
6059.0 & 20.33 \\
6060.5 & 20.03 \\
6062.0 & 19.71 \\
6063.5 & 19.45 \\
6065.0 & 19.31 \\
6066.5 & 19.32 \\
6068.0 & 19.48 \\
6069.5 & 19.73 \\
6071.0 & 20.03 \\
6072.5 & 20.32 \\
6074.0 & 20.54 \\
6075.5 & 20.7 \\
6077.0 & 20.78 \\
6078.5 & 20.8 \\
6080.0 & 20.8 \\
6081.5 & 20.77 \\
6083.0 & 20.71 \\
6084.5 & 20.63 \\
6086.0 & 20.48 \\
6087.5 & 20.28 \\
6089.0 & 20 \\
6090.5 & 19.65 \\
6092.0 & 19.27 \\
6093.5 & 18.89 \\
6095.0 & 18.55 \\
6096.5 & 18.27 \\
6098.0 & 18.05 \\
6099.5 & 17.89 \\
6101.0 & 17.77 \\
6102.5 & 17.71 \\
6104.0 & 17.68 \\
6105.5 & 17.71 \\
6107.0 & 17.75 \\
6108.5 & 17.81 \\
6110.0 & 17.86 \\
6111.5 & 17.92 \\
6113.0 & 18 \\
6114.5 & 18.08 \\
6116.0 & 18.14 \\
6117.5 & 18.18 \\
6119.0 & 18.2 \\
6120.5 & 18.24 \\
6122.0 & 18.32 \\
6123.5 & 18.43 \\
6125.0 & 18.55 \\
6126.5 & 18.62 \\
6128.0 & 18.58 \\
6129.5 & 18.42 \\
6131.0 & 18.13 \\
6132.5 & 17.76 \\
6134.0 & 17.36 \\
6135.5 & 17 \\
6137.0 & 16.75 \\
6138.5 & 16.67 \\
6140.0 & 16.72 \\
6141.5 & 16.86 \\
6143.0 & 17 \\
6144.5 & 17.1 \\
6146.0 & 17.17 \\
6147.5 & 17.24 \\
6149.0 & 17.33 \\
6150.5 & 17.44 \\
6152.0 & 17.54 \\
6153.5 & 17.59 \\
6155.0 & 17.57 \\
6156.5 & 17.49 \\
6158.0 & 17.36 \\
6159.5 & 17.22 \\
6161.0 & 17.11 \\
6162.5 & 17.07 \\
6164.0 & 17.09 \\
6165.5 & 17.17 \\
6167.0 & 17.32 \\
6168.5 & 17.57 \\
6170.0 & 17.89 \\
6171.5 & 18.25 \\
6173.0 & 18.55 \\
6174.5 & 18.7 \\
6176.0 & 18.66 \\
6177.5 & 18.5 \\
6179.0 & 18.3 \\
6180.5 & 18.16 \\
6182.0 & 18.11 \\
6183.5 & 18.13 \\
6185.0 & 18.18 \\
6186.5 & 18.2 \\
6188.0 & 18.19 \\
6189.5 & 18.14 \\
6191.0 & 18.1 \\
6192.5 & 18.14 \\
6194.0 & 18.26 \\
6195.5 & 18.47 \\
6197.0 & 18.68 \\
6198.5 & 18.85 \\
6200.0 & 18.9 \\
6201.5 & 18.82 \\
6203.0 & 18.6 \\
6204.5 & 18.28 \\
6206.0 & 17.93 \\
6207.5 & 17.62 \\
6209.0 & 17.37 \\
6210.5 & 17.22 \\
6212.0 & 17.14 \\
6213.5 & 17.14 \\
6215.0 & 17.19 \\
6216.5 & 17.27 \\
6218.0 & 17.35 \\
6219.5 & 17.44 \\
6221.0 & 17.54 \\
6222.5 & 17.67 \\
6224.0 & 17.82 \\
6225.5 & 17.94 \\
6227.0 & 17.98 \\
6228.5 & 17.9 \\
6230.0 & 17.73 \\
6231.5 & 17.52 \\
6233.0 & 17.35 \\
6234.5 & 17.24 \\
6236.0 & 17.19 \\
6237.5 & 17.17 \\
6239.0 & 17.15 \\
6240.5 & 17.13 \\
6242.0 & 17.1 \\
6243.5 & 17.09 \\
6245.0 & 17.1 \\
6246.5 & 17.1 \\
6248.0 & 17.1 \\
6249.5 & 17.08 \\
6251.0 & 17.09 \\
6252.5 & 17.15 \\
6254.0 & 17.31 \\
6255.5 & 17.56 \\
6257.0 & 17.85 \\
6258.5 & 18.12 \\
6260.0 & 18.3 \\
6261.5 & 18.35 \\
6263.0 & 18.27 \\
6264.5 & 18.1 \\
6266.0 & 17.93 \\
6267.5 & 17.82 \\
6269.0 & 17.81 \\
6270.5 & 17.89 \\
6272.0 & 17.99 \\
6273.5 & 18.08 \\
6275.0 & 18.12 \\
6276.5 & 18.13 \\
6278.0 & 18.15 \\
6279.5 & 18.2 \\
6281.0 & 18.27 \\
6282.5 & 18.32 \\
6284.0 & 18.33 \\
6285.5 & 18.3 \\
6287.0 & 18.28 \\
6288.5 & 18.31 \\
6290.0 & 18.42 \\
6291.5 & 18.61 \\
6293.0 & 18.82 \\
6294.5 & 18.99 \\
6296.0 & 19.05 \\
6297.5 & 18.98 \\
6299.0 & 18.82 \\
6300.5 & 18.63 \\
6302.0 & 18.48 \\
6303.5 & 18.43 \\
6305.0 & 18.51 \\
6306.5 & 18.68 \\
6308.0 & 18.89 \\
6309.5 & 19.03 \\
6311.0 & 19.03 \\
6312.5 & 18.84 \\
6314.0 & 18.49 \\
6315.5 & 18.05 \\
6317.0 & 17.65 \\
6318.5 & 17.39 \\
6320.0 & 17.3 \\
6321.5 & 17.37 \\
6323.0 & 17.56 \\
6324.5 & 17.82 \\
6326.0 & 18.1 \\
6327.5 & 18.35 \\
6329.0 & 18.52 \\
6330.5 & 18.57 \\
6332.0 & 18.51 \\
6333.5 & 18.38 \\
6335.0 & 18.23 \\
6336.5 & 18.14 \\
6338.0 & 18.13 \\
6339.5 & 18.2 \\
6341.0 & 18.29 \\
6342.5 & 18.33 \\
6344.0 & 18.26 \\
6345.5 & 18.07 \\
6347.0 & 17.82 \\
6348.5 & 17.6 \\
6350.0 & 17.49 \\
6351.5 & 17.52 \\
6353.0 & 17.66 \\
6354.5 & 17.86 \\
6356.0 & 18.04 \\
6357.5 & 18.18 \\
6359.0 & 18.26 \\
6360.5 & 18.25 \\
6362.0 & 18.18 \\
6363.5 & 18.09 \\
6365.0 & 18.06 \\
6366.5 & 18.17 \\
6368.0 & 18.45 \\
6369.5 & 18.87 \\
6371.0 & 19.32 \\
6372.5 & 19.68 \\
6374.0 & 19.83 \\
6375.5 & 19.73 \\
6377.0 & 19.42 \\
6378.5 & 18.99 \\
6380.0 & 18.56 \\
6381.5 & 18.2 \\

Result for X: 0.08 mag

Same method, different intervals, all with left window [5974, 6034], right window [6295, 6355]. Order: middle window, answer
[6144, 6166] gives 0.083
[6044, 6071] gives -0.066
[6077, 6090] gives -0.093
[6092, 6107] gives 0.043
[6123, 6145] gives 0.068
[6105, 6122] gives 0.046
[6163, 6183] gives 0.037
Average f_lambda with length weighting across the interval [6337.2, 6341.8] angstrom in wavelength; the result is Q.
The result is 18.2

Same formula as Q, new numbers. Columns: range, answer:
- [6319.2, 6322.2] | 17.3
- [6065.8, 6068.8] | 19.4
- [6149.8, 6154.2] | 17.5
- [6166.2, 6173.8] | 17.9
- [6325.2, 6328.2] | 18.2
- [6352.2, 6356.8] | 17.9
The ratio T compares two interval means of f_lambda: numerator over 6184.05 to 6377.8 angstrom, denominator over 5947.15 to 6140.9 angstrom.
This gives 0.95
